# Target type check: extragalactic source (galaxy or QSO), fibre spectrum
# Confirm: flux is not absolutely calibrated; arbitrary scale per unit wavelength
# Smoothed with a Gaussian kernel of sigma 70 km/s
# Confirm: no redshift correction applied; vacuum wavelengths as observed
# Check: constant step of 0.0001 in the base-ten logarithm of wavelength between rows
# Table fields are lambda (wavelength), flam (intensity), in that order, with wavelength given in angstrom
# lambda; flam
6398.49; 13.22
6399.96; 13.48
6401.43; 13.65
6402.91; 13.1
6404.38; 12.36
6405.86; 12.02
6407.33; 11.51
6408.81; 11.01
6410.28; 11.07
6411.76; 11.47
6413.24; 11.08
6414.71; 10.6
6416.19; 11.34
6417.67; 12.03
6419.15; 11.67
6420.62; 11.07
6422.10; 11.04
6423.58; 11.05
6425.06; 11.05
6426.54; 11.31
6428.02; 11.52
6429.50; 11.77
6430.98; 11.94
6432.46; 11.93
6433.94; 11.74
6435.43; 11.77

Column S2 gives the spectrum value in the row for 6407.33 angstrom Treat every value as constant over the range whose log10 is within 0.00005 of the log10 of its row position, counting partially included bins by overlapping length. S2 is 11.51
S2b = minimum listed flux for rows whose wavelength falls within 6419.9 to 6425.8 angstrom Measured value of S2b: 11.04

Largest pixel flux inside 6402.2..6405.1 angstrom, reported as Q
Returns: 13.1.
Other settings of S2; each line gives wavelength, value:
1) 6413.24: 11.08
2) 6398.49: 13.22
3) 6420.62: 11.07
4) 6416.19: 11.34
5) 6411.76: 11.47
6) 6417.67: 12.03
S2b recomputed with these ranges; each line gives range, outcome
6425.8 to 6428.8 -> 11.31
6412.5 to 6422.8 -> 10.6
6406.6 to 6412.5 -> 11.01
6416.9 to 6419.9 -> 11.67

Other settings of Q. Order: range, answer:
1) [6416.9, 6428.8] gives 12.03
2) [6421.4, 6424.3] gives 11.05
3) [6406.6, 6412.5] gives 11.51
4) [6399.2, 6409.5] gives 13.65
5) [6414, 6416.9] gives 11.34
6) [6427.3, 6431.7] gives 11.94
